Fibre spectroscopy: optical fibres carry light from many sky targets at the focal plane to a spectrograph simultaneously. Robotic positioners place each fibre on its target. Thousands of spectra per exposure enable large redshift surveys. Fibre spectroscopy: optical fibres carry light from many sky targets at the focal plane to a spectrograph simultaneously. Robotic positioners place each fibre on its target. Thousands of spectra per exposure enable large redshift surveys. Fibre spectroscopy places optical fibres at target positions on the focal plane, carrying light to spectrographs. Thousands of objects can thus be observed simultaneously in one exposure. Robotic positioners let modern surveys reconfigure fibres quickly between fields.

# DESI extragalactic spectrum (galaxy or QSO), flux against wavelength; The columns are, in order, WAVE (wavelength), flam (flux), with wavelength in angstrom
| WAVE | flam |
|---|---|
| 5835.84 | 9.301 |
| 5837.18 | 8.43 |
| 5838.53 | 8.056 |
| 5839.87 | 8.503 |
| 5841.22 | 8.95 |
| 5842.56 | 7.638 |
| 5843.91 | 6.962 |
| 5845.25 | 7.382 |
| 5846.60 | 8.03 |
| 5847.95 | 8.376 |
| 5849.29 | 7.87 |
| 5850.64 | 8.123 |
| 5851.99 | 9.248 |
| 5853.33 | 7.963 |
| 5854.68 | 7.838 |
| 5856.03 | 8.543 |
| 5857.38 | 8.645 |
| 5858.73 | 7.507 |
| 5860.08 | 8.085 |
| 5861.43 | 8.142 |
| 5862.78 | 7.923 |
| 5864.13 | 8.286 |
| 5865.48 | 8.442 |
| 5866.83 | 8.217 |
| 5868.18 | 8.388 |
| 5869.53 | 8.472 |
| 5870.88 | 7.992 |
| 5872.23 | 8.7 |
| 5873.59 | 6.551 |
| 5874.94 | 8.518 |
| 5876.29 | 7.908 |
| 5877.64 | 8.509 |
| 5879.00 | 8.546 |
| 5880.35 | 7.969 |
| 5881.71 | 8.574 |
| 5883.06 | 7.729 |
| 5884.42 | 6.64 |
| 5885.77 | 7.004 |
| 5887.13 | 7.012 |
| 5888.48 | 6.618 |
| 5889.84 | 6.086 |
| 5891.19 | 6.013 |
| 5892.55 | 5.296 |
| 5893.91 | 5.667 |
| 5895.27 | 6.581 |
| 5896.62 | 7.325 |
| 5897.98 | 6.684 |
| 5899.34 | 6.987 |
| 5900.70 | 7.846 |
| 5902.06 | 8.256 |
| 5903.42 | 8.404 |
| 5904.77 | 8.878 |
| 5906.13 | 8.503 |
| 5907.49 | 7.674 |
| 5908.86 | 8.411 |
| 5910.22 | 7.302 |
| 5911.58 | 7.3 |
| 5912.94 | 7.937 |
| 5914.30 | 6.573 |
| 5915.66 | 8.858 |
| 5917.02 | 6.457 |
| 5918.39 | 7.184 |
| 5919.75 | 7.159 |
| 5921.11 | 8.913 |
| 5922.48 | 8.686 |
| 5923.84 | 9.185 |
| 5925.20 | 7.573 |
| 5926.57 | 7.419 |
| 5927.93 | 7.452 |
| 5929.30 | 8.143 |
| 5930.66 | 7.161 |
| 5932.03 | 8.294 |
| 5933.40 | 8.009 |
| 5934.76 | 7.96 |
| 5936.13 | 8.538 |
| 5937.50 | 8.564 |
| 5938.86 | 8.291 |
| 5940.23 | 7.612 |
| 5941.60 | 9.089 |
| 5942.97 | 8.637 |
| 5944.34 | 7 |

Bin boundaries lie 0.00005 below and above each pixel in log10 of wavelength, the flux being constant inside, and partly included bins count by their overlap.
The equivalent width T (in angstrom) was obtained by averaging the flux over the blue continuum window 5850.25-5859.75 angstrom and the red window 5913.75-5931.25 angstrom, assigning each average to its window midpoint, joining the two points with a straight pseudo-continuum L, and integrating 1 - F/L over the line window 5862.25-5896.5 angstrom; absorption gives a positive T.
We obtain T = 2.50 angstrom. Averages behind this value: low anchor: 8.26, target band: 7.5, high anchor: 7.76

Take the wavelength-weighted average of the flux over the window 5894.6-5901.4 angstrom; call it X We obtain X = 7.09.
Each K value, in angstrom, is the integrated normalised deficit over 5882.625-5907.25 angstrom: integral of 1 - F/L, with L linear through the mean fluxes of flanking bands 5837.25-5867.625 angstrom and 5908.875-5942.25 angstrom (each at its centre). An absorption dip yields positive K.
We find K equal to 2.8 angstrom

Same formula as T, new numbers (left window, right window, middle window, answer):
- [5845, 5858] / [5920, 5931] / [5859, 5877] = 0.2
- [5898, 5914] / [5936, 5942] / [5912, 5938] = 0.9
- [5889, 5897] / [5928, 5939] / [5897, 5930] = -3.4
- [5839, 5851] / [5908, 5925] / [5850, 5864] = -0.4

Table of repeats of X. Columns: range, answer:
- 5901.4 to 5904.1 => 8.36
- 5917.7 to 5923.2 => 7.99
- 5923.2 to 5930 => 7.95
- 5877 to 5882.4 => 8.39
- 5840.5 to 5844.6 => 7.86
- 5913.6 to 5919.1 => 7.27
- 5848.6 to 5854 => 8.31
